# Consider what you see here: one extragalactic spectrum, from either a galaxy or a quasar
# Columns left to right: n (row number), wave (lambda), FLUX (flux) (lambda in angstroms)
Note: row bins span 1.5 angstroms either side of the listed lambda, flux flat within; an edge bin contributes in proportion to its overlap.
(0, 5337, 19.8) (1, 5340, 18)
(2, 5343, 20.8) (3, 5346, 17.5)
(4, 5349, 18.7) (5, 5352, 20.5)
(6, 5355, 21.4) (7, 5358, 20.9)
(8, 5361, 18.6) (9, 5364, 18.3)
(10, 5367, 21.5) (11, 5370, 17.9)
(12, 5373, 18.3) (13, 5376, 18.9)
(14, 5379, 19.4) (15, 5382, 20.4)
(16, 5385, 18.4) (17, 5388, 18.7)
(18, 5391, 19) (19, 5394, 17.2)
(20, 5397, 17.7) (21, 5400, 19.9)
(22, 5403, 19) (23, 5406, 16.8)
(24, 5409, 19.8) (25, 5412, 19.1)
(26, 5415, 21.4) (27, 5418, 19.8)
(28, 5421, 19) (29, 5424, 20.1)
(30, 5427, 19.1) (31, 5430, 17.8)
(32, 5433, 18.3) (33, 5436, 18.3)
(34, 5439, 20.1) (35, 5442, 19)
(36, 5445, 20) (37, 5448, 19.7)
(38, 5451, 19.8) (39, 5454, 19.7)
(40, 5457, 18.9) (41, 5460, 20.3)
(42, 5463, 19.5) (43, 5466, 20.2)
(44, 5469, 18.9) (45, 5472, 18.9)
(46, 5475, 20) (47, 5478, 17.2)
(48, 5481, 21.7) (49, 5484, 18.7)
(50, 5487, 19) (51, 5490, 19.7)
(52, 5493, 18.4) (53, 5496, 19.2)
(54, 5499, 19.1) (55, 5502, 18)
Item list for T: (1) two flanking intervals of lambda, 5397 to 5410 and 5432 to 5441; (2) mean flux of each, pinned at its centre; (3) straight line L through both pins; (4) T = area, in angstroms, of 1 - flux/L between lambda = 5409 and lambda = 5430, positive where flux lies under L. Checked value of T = -0.9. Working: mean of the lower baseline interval 18.7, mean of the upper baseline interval 18.9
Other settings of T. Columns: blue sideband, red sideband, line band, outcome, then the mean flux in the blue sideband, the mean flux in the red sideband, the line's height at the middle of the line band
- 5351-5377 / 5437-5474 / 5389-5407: 1.2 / 19.6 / 19.6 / 19.6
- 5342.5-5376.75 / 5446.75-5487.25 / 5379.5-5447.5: 1.4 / 19.4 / 19.5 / 19.4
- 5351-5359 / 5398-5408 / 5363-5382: 0.9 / 21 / 18.6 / 20.1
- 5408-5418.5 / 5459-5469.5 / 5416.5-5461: 1.3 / 20.1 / 19.8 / 19.9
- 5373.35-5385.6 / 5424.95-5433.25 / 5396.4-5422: -0.6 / 19.2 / 18.5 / 18.8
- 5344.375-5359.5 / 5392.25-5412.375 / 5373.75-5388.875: -0.1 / 19.8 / 18.5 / 19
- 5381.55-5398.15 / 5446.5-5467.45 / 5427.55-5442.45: 0.5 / 18.5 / 19.7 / 19.3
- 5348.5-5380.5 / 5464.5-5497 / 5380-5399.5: 0.8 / 19.5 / 19.3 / 19.5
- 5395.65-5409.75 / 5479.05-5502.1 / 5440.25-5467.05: -1.0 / 18.6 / 19.3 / 19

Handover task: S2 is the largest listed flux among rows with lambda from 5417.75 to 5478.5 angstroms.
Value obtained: 20.3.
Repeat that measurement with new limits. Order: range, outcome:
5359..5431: 21.5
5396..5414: 19.9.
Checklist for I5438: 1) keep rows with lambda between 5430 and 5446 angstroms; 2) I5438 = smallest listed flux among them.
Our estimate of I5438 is 17.8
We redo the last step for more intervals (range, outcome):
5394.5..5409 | 16.8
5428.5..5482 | 17.2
